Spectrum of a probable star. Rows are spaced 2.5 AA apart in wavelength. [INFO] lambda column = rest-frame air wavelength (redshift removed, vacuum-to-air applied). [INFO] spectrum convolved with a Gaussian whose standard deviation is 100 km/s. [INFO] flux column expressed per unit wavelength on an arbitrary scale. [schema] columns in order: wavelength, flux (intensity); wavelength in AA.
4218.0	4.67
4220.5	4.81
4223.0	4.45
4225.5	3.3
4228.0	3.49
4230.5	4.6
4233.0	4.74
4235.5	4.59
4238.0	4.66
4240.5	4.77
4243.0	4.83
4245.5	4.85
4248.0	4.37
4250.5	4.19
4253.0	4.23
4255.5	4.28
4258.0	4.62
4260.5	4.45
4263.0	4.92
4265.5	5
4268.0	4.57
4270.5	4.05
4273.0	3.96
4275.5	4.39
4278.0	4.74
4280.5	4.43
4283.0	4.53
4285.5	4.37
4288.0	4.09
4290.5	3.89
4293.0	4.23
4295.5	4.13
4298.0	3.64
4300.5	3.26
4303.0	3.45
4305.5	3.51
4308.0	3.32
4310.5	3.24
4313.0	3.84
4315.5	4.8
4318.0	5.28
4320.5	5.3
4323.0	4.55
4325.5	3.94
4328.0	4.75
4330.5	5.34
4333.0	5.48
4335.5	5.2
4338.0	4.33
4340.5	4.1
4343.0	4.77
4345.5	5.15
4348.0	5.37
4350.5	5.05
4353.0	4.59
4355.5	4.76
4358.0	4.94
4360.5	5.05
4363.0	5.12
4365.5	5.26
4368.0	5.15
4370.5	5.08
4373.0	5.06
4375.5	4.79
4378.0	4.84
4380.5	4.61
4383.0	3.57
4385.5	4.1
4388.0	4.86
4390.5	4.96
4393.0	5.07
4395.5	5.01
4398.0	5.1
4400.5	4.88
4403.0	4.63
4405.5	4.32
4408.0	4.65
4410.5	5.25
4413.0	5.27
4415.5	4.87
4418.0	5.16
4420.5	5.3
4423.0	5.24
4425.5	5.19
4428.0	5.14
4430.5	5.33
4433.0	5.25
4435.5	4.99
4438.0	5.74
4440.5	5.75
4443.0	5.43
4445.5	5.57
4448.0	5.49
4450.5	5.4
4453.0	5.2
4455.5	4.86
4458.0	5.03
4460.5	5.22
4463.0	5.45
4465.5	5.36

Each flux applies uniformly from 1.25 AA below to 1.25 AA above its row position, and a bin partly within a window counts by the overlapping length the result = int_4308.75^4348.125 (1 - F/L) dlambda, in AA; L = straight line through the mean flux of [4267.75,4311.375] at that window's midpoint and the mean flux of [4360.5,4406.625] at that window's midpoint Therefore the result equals -3.2 AA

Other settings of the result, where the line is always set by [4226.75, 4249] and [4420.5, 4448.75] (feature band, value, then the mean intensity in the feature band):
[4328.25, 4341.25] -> 0.11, 4.91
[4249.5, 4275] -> 1.21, 4.43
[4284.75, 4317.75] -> 6.49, 3.86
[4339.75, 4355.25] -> 0.46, 4.86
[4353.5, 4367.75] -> 0.14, 5.01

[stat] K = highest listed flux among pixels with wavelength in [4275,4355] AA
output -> 5.48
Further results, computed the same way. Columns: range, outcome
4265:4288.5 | 5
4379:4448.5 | 5.75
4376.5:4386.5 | 4.84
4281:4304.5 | 4.53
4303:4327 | 5.3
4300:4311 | 3.51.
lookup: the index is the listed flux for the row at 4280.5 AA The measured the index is 4.43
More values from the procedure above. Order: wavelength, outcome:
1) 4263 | 4.92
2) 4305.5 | 3.51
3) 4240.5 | 4.77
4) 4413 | 5.27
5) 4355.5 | 4.76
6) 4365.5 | 5.26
